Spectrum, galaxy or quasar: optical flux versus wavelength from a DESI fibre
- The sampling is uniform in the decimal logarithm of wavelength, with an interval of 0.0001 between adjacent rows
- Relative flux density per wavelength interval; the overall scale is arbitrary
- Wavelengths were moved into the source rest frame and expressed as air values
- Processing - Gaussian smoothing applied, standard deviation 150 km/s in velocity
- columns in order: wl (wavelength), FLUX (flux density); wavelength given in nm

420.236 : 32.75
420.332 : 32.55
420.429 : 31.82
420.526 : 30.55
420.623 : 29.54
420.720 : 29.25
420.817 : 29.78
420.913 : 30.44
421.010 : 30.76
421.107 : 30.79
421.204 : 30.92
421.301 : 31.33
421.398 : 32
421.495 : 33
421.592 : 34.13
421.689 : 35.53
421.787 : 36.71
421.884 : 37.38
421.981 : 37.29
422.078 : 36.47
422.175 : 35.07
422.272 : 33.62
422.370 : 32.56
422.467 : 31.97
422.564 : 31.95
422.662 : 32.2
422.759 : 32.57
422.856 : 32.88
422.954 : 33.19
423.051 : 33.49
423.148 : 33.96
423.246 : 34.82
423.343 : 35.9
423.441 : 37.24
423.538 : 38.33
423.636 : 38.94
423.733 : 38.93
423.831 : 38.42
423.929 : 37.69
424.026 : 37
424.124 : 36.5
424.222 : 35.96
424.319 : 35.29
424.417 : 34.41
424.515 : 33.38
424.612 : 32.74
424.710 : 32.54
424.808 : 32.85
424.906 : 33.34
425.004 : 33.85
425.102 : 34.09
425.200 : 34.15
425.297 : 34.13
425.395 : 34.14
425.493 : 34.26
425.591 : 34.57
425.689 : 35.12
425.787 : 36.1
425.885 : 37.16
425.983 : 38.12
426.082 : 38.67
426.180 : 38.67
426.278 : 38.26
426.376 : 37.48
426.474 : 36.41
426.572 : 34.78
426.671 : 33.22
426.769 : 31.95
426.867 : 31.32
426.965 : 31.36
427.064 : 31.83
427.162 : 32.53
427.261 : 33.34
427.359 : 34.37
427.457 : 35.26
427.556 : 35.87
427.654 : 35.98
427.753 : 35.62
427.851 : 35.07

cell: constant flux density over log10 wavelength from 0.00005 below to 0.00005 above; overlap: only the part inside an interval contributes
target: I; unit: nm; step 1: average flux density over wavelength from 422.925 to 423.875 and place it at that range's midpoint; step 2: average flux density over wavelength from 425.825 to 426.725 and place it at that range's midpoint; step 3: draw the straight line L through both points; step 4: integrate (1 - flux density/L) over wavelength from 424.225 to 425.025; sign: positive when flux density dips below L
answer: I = 0.06 nm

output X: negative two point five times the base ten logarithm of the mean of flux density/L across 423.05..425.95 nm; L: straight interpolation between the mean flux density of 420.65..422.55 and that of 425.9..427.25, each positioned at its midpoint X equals -0.04 mag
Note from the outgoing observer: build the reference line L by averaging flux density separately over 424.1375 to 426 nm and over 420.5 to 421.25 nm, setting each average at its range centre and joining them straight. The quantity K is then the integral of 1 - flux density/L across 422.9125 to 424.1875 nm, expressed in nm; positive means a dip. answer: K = -0.14 nm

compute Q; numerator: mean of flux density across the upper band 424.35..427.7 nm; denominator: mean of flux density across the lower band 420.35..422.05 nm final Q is 1.1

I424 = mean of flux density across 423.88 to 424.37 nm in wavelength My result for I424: 36.5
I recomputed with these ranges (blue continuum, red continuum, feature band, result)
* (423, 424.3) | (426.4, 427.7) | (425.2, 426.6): -0.06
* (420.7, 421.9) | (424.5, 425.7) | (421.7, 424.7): -0.19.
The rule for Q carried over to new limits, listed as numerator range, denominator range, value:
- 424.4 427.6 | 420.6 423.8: 1.02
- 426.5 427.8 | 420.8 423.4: 1.01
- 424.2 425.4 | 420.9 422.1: 1.01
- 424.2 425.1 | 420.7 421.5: 1.09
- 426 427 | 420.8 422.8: 1.06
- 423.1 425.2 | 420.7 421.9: 1.09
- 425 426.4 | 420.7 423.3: 1.08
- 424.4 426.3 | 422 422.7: 1.04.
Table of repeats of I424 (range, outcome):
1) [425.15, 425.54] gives 34.2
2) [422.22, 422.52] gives 32.7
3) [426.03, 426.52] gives 37.9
